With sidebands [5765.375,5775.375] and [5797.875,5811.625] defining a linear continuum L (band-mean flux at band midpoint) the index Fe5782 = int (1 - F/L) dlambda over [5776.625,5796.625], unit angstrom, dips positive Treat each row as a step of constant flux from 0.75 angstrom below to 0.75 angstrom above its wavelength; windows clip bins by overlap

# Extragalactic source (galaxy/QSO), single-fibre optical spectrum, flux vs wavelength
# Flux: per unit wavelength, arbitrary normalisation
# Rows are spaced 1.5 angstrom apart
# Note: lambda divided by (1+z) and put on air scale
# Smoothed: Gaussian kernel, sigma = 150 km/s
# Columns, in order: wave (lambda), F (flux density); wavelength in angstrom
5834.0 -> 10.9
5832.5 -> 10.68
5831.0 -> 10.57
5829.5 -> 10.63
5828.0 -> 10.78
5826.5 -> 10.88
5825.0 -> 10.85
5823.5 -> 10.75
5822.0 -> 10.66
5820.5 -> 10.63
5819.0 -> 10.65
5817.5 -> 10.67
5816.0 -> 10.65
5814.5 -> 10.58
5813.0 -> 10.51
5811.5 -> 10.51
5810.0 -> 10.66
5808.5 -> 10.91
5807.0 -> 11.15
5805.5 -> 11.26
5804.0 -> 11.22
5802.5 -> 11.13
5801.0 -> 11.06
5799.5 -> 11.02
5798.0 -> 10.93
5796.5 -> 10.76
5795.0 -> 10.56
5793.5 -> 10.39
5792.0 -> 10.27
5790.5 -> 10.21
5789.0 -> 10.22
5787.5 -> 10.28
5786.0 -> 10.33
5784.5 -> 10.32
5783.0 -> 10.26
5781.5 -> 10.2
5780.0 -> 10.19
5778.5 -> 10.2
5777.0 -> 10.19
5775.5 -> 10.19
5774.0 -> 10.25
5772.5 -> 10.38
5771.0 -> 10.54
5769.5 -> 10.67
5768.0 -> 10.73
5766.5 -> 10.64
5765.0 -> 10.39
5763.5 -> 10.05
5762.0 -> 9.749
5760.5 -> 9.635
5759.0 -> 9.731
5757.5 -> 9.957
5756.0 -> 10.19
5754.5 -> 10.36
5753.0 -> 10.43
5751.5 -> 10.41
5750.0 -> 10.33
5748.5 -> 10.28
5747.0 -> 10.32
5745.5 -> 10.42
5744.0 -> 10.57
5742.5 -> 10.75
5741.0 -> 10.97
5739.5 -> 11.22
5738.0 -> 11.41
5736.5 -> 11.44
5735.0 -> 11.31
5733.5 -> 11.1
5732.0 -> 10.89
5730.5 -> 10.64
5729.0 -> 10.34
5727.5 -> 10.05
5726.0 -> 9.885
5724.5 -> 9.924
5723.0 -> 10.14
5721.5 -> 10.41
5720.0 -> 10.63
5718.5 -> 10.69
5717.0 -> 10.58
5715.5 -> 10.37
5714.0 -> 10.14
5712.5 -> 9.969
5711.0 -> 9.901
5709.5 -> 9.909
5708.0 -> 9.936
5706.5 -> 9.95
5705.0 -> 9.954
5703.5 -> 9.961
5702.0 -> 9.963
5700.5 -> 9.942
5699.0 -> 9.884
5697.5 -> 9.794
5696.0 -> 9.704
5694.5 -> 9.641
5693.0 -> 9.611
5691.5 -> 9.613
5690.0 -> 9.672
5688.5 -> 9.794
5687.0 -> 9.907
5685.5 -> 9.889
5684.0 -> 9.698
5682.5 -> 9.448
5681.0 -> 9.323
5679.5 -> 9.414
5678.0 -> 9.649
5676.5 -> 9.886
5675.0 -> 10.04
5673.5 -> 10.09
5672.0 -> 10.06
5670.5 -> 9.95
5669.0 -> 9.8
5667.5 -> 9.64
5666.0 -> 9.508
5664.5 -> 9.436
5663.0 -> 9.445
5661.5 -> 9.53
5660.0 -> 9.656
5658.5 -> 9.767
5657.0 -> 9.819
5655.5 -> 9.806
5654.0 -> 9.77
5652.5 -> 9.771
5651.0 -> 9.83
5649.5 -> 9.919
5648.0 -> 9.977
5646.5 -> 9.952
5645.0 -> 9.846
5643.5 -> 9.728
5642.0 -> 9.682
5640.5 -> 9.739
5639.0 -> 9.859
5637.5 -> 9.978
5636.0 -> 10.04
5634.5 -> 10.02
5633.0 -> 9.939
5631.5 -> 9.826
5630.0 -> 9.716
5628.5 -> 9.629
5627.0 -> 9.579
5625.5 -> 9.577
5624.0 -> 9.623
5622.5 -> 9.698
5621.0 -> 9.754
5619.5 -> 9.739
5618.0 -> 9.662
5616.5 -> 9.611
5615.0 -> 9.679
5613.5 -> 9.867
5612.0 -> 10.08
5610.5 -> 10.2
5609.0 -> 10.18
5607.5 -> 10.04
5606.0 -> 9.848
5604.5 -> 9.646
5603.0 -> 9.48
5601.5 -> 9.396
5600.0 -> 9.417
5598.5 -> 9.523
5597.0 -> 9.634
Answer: 0.8 angstrom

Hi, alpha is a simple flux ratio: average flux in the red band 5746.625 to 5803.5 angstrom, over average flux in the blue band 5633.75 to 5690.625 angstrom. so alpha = 1.1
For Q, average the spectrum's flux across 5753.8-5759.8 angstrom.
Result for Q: 10.1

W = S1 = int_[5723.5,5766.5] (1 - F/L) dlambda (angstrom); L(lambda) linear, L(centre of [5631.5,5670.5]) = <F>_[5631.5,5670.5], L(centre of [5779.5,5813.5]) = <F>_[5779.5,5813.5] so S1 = -0.5 angstrom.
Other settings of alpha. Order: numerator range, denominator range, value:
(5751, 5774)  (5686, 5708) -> 1.04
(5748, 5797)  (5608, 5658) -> 1.05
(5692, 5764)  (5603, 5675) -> 1.05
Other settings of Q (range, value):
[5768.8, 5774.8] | 10.5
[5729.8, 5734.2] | 10.9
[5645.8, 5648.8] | 9.96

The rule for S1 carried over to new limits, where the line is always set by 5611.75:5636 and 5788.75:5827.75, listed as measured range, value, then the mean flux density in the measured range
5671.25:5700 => 0.96 angstrom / 9.74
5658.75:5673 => 0.42 angstrom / 9.68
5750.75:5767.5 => 0.53 angstrom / 10.1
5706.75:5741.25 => -0.70 angstrom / 10.5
